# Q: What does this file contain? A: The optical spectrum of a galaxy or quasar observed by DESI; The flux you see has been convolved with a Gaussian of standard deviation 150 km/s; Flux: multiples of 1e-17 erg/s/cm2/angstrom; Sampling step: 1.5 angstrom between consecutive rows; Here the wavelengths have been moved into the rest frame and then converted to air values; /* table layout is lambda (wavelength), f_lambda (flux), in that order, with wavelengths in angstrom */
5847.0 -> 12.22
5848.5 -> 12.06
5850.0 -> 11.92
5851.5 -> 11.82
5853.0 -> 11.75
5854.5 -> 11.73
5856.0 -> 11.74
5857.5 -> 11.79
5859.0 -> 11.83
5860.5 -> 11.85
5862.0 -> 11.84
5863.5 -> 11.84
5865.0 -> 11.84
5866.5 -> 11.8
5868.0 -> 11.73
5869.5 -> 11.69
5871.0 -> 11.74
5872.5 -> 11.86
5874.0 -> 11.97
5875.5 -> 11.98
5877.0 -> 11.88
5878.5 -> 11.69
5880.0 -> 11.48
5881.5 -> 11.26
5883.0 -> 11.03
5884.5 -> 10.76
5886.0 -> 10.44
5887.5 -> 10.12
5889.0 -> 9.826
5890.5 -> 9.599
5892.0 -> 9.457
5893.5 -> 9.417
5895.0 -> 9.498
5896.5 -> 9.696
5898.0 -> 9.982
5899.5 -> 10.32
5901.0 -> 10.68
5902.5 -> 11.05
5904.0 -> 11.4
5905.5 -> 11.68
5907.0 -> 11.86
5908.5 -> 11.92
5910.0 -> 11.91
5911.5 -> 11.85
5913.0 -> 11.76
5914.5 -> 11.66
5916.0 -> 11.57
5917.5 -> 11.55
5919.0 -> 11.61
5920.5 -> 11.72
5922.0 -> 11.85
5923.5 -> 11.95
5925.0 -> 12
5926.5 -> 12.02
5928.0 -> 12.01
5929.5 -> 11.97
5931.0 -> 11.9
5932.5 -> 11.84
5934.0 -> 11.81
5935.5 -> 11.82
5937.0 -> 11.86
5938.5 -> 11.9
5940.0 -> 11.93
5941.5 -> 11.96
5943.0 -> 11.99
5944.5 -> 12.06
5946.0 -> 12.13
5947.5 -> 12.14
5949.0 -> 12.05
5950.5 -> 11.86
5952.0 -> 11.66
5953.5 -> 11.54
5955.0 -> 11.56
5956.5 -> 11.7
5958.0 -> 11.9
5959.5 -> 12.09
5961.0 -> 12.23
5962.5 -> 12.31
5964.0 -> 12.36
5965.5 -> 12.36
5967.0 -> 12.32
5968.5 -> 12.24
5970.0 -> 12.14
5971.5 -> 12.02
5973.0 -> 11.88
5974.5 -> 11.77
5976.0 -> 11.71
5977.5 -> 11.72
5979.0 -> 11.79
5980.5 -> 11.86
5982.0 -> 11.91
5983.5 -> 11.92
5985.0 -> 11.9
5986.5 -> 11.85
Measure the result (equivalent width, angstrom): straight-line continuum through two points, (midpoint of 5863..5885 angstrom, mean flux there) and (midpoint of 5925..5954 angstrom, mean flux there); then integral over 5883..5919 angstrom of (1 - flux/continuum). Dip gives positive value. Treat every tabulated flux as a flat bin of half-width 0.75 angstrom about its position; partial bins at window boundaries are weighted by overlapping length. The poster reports 2.93 angstrom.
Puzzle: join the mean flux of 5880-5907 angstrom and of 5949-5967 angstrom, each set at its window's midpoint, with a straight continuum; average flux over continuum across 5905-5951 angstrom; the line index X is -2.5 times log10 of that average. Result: -0.06 mag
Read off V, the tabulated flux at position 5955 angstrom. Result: 11.56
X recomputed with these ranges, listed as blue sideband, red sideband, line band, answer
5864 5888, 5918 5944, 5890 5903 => 0.17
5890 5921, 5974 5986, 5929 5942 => -0.05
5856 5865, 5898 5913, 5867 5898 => 0.07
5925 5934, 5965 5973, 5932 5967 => 0.01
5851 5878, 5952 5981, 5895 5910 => 0.09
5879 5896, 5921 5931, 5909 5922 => -0.02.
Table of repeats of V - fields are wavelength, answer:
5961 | 12.23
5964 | 12.36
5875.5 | 11.98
